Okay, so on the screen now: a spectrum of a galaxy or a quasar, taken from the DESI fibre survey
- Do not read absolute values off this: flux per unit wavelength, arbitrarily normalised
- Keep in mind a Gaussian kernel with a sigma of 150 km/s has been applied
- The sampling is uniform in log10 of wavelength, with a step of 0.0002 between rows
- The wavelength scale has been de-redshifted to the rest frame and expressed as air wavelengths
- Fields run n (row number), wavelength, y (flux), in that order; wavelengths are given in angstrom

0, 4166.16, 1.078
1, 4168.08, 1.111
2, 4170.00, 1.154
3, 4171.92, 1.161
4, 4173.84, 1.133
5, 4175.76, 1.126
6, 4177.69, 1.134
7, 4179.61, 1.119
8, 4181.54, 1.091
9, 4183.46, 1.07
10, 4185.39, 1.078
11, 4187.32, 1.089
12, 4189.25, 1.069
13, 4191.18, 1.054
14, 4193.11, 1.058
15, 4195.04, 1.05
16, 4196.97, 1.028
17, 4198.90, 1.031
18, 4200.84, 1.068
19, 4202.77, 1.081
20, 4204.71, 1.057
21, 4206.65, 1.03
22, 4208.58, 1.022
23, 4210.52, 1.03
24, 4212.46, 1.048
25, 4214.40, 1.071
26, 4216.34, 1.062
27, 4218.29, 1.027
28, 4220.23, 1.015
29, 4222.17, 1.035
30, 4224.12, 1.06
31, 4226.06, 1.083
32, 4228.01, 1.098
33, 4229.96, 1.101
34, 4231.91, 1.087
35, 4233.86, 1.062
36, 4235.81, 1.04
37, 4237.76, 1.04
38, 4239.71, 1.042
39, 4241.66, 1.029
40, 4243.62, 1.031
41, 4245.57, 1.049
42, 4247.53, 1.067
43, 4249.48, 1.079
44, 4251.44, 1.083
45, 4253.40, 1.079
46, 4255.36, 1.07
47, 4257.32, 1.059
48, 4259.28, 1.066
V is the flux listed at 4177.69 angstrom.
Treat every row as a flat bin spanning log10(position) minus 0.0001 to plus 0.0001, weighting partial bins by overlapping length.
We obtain 1.134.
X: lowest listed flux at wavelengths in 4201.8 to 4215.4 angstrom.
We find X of 1.022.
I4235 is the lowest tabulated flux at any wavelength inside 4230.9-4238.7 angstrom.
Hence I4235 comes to 1.04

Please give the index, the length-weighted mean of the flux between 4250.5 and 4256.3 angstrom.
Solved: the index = 1.08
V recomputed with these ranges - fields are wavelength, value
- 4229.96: 1.101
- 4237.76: 1.04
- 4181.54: 1.091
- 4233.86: 1.062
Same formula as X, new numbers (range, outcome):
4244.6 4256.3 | 1.049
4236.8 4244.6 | 1.029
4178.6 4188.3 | 1.07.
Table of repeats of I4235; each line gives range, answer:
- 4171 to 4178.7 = 1.126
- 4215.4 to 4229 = 1.015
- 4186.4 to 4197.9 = 1.028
